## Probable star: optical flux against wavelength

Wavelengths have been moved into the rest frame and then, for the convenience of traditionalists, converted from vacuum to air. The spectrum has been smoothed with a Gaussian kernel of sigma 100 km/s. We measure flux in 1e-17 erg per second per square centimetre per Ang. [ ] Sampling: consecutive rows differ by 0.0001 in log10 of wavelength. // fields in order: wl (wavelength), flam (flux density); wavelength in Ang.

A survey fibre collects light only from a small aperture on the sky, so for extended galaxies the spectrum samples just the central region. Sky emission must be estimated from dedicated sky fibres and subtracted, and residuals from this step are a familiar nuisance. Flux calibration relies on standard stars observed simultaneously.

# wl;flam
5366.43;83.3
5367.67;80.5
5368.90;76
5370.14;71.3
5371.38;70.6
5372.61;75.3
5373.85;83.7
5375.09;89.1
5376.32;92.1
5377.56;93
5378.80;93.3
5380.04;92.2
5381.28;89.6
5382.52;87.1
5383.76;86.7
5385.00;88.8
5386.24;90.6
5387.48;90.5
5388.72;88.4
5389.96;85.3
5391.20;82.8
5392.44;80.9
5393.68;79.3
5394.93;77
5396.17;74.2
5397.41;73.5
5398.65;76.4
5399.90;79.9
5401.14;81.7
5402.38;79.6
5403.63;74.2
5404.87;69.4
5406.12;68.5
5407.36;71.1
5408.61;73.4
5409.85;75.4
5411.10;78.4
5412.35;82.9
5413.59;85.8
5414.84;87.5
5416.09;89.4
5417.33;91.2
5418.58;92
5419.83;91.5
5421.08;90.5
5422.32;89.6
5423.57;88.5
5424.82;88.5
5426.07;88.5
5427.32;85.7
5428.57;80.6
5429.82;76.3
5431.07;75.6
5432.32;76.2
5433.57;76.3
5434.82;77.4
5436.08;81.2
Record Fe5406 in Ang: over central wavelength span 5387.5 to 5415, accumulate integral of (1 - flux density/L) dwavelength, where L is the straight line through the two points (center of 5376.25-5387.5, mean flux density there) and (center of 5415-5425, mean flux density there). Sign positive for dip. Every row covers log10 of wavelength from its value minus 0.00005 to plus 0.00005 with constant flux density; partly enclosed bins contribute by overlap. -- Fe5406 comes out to 3.6 Ang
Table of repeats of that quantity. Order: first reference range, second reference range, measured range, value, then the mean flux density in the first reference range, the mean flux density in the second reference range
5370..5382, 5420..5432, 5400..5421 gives 1.02 Ang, 85.6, 84.9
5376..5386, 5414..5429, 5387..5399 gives 1.20 Ang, 90.2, 88.7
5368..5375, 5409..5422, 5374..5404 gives -1.55 Ang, 76.6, 86.3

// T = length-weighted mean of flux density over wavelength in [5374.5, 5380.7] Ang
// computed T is 92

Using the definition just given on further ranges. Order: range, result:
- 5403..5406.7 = 70.6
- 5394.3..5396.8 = 75.5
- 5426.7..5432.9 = 78.9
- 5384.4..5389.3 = 89.6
